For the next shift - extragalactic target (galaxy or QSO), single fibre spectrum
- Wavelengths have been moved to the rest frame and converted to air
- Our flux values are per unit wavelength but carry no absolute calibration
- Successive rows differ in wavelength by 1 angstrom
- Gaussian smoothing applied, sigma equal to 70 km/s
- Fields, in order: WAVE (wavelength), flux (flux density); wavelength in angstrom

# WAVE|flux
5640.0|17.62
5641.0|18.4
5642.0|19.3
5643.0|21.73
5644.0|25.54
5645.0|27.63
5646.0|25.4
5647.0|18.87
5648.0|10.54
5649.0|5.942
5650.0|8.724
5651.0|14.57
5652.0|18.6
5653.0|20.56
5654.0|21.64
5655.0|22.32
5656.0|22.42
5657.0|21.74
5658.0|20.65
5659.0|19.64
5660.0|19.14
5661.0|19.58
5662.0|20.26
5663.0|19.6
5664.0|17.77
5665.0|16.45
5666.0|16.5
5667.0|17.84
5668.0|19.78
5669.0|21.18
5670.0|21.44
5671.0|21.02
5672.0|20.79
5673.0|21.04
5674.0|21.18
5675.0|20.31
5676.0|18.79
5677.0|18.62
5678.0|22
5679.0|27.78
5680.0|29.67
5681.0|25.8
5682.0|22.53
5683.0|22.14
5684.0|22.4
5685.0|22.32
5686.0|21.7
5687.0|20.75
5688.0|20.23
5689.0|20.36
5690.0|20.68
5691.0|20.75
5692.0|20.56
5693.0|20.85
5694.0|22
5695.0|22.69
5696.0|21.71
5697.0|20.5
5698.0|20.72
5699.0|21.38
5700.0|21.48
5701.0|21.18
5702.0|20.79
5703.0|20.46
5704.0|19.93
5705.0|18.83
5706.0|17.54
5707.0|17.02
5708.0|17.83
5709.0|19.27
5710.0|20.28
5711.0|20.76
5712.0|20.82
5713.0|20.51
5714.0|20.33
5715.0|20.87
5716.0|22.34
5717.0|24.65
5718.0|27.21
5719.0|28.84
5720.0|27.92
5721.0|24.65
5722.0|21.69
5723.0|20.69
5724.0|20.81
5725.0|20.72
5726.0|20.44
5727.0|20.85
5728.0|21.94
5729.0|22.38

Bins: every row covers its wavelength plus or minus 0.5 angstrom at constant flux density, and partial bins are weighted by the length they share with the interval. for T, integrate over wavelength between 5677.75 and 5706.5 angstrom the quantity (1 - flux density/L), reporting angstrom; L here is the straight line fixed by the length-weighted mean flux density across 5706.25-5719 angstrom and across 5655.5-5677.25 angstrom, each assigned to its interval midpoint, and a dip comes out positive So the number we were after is -1.6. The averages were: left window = 19.8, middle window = 21.7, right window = 21.2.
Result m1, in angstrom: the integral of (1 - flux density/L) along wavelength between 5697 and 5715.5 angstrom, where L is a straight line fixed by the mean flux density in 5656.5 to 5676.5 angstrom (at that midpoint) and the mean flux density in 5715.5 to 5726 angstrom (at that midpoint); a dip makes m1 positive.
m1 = 2.18 angstrom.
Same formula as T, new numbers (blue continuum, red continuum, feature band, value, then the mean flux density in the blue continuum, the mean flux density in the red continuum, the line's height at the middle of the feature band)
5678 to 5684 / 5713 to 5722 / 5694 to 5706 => 1.9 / 25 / 24.2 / 24.6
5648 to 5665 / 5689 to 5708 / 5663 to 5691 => -2.8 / 18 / 20.4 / 19.2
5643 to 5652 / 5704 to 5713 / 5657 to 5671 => -1.1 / 17.5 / 19.2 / 17.9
